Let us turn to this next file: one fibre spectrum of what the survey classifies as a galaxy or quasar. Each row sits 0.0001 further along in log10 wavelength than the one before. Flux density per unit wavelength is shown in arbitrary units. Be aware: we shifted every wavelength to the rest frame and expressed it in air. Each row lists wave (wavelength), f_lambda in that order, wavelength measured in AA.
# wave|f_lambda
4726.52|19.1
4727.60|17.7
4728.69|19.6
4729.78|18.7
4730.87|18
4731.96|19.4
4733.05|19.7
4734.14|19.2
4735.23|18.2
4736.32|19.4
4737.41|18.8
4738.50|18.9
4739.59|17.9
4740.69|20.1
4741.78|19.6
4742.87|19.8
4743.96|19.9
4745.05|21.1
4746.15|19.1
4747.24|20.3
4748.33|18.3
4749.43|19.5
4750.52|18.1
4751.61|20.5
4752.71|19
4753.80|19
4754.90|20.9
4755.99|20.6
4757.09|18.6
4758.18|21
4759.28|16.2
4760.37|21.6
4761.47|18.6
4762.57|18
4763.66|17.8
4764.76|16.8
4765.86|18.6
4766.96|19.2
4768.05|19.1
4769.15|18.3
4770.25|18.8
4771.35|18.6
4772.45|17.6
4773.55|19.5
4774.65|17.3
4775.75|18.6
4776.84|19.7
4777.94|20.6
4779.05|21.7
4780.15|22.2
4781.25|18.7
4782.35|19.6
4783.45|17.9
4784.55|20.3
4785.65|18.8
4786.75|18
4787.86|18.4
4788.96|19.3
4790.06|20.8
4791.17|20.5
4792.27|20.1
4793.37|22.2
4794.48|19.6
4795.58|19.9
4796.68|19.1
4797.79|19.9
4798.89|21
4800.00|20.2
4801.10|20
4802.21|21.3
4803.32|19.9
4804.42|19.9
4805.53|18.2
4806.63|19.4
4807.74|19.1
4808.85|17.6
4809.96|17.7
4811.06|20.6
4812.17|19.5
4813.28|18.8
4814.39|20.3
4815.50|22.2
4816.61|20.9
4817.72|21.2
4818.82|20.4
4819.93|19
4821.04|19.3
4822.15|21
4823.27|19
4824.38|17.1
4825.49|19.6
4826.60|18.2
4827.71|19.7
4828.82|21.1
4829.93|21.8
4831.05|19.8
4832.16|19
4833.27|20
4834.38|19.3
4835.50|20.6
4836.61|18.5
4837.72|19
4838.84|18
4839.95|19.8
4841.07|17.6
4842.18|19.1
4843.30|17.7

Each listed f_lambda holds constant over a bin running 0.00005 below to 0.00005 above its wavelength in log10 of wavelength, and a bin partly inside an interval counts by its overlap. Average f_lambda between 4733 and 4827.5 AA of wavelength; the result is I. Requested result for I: 19.4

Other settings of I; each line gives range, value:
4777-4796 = 19.9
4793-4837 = 19.8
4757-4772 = 18.7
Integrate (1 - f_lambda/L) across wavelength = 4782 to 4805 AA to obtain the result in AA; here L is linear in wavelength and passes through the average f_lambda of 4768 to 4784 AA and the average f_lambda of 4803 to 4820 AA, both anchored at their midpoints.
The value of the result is -0.5 AA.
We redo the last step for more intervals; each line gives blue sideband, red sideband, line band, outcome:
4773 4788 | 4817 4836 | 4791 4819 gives -0.52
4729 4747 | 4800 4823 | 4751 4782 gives 0.46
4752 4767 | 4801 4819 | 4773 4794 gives -0.34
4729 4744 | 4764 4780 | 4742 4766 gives -0.30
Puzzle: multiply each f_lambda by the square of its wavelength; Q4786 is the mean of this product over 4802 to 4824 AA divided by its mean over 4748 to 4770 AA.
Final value 1.06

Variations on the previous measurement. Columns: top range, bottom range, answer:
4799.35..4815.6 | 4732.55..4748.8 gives 1.04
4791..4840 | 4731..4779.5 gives 1.06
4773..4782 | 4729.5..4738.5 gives 1.06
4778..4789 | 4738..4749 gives 1.02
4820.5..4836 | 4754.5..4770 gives 1.07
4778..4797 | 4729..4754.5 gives 1.05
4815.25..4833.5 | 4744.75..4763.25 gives 1.06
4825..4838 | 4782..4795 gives 1.02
